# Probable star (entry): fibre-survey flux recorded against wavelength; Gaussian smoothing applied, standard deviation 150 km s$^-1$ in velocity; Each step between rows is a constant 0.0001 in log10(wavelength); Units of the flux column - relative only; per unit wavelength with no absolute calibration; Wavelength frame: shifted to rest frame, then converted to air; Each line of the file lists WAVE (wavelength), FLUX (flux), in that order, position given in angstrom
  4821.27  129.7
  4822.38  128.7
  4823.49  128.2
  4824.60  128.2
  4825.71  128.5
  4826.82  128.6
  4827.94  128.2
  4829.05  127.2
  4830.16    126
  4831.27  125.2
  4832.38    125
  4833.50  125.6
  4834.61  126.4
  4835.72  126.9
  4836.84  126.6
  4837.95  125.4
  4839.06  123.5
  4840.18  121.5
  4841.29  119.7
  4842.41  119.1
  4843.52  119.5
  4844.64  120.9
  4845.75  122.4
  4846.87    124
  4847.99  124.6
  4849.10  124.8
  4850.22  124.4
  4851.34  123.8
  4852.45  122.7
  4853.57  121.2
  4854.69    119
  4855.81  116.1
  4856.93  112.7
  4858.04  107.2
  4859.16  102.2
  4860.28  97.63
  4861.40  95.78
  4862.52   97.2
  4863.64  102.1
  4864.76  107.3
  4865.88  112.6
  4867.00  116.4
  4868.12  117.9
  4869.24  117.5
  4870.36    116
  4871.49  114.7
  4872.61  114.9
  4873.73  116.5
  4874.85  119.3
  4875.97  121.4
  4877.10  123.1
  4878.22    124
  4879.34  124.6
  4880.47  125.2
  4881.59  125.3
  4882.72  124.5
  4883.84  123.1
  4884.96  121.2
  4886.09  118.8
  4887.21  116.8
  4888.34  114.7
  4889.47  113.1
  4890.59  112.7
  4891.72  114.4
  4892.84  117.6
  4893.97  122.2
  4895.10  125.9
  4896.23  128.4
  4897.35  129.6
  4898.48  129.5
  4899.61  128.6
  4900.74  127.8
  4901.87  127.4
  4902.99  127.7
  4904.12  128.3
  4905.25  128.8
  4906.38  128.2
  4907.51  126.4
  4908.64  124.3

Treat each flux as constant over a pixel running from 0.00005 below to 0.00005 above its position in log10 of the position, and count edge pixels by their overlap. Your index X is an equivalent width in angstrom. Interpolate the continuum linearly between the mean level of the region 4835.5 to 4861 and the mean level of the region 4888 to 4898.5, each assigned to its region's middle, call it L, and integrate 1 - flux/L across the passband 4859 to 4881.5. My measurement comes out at 1.13 angstrom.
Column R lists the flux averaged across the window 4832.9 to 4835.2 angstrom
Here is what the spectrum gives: 126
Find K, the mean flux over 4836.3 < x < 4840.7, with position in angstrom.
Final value 124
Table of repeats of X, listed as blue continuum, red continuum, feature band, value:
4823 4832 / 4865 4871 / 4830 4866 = 1.1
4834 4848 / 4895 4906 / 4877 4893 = 0.9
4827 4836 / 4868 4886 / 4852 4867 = 1.7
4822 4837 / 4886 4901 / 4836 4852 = 0.4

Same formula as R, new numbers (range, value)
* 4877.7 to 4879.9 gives 124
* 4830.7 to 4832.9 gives 125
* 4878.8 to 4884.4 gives 125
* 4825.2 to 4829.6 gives 128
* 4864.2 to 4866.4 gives 110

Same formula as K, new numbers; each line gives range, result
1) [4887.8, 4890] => 114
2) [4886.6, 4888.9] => 116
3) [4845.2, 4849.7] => 124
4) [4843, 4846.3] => 121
